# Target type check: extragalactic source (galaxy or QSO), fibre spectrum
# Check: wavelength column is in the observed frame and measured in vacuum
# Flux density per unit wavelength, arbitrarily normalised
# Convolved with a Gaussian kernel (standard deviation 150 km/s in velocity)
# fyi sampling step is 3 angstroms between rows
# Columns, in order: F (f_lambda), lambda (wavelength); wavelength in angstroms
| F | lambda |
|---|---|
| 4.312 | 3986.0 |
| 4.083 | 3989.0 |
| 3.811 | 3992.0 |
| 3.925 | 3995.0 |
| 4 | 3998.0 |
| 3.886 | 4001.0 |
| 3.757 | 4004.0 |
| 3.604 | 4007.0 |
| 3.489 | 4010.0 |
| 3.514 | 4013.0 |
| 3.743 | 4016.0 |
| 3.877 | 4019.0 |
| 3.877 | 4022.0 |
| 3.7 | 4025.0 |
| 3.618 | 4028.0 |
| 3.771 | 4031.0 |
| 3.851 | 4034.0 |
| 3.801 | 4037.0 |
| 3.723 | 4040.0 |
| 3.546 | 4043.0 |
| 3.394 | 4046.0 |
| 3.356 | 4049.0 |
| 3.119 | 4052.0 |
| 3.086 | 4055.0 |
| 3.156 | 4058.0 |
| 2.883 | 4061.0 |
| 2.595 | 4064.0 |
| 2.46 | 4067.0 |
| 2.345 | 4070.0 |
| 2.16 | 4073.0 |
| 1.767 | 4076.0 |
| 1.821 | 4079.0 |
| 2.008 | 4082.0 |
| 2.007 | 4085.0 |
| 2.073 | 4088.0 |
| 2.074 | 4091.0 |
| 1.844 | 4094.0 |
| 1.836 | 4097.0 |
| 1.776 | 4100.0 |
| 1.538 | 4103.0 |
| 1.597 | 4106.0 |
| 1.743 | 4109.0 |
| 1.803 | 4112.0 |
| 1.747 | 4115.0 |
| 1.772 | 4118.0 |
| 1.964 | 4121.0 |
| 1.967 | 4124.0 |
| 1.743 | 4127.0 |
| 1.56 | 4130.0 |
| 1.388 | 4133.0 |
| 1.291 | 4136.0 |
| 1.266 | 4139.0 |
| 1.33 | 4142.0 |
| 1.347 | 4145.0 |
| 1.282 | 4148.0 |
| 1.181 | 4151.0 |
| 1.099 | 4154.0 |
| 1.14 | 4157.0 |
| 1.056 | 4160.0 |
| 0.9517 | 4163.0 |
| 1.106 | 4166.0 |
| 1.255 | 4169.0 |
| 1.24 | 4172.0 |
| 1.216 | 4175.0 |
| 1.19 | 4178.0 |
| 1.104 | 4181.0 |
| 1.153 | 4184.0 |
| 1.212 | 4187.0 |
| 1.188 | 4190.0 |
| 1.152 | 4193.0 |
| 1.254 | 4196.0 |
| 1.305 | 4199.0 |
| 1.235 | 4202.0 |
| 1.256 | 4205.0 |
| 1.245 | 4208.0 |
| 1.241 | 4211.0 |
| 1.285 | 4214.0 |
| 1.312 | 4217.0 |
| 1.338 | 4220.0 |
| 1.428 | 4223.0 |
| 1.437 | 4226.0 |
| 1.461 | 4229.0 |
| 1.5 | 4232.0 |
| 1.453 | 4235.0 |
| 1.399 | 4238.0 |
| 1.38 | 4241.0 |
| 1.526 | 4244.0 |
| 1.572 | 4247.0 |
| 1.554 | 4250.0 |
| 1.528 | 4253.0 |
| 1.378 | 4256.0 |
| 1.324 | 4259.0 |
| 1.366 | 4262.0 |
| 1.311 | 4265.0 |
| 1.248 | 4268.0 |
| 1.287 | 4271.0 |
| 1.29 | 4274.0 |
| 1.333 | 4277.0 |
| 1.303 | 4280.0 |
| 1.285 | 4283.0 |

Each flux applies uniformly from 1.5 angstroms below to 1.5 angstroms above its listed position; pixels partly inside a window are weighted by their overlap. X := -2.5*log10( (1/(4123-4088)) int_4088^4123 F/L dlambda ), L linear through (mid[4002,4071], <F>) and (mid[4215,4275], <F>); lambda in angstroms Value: 0.46 mag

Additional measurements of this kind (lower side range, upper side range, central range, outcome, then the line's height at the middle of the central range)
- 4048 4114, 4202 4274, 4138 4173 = 0.465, 1.82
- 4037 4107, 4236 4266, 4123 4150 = 0.406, 2.1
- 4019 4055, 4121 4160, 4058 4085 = 0.250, 2.87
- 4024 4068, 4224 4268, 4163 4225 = 0.476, 1.93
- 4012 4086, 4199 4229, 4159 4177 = 0.498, 1.81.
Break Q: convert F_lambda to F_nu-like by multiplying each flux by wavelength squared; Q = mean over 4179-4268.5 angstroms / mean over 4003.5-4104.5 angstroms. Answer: 0.5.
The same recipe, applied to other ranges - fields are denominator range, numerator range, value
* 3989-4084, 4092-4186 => 0.46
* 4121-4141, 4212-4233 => 0.93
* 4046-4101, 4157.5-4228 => 0.54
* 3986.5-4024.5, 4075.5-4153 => 0.46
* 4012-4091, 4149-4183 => 0.40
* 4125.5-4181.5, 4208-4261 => 1.17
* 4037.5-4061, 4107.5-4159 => 0.47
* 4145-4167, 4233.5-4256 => 1.36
